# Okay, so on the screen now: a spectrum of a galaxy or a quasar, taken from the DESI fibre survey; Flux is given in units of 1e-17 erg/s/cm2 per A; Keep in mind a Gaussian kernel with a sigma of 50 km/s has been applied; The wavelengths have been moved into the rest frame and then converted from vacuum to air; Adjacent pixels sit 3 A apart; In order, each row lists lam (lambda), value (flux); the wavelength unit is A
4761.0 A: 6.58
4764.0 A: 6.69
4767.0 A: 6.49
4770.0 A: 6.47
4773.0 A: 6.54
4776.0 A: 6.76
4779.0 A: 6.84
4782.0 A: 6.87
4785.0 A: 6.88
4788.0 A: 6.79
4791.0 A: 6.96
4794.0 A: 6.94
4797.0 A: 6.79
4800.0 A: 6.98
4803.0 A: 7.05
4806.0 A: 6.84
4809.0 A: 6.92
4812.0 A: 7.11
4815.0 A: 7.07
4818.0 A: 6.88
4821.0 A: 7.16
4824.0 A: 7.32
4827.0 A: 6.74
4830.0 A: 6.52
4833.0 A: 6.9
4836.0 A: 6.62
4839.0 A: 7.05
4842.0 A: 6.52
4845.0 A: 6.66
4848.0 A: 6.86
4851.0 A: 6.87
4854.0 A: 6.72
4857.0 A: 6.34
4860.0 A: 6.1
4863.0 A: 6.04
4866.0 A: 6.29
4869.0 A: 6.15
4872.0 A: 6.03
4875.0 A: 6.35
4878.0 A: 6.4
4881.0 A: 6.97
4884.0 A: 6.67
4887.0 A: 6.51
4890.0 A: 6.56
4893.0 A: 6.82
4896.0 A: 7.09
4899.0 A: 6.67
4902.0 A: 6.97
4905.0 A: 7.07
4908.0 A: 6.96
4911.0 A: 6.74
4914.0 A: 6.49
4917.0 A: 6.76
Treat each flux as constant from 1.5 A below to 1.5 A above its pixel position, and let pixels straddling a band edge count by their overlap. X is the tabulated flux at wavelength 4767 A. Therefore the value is 6.49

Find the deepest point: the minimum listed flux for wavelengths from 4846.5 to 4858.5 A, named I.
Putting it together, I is 6.34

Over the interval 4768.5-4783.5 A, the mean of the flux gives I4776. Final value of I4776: 6.7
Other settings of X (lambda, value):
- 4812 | 7.11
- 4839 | 7.05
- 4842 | 6.52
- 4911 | 6.74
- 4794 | 6.94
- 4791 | 6.96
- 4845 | 6.66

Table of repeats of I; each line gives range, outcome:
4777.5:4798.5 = 6.79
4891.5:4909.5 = 6.67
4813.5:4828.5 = 6.74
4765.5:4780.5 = 6.47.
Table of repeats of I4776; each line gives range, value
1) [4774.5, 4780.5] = 6.8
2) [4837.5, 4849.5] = 6.77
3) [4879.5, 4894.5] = 6.71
